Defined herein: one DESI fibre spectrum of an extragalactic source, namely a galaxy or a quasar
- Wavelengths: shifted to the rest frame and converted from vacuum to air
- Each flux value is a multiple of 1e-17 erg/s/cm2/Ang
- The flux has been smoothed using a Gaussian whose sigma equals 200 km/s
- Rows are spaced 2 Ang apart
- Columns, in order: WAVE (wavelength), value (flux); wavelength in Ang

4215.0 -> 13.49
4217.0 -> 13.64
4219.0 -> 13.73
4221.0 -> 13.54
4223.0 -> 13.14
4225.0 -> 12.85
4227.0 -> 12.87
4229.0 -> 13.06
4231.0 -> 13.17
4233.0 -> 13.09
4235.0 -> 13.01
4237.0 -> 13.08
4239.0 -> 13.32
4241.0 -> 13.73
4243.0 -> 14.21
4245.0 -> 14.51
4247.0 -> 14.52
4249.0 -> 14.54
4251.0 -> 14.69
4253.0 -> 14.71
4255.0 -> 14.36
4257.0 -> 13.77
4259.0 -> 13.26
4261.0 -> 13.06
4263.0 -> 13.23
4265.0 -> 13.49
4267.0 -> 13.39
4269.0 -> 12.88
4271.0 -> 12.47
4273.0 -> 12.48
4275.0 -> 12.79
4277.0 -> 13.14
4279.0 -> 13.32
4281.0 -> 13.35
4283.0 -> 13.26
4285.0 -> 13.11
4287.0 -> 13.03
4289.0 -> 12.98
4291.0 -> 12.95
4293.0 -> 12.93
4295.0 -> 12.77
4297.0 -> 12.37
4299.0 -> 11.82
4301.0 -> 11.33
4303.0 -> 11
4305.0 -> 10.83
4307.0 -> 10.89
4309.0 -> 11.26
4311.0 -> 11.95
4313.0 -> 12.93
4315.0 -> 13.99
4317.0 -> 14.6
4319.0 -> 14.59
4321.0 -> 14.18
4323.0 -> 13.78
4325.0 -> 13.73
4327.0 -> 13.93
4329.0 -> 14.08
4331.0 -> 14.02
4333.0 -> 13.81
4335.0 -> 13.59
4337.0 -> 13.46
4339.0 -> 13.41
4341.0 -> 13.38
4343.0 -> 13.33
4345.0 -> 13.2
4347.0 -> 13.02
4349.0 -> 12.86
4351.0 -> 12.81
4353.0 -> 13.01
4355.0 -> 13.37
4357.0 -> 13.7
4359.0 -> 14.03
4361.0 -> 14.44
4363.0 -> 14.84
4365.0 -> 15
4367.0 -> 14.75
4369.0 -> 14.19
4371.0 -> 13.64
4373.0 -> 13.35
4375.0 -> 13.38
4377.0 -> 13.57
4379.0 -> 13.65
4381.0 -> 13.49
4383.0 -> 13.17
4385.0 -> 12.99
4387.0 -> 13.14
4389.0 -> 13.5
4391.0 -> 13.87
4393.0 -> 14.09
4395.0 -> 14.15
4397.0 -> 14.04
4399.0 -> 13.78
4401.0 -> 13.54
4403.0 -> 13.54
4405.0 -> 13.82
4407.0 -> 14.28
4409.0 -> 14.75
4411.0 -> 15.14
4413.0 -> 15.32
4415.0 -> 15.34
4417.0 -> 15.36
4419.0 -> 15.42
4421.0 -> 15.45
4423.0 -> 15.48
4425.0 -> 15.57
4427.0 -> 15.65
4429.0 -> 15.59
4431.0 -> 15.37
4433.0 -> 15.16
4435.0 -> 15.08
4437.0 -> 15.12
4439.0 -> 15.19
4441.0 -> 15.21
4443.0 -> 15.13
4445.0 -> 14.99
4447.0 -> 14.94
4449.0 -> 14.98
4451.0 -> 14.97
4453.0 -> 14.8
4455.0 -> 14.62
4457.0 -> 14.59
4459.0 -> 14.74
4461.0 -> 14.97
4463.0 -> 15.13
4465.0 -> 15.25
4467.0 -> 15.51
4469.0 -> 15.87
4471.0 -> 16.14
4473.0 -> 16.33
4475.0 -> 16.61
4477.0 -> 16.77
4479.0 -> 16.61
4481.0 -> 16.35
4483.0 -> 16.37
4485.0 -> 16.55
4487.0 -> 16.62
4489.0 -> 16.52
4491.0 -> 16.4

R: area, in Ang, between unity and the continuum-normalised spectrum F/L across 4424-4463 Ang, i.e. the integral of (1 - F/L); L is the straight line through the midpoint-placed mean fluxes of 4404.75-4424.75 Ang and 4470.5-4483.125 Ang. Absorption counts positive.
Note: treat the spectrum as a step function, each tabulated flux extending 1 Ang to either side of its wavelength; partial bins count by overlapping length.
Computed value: 1.6 Ang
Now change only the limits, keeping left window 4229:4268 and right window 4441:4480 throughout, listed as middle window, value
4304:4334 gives 2.2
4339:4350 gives 1.0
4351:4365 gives 0.7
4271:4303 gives 3.0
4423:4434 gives -0.2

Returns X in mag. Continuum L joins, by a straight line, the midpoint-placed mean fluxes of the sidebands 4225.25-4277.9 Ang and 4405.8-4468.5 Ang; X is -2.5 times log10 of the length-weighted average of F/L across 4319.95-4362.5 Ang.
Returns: 0.05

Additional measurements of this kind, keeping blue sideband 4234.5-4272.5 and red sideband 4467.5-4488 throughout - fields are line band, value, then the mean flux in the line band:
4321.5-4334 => 0.05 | 13.9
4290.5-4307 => 0.19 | 11.9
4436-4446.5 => 0.06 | 15.1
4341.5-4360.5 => 0.12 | 13.3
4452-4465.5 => 0.09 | 14.9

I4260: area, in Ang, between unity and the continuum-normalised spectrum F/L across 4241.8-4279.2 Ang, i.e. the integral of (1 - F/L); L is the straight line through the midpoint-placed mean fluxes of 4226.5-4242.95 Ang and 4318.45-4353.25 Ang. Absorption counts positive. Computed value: -0.9 Ang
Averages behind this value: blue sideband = 13.2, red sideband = 13.6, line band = 13.6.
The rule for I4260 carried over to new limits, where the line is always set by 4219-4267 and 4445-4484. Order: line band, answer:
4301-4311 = 2.15 Ang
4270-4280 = 0.76 Ang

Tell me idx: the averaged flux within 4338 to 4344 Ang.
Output 13.4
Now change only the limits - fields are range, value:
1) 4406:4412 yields 14.7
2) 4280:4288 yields 13.2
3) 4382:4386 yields 13.1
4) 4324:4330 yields 13.9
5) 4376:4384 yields 13.5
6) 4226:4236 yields 13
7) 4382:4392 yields 13.3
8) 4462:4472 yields 15.6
